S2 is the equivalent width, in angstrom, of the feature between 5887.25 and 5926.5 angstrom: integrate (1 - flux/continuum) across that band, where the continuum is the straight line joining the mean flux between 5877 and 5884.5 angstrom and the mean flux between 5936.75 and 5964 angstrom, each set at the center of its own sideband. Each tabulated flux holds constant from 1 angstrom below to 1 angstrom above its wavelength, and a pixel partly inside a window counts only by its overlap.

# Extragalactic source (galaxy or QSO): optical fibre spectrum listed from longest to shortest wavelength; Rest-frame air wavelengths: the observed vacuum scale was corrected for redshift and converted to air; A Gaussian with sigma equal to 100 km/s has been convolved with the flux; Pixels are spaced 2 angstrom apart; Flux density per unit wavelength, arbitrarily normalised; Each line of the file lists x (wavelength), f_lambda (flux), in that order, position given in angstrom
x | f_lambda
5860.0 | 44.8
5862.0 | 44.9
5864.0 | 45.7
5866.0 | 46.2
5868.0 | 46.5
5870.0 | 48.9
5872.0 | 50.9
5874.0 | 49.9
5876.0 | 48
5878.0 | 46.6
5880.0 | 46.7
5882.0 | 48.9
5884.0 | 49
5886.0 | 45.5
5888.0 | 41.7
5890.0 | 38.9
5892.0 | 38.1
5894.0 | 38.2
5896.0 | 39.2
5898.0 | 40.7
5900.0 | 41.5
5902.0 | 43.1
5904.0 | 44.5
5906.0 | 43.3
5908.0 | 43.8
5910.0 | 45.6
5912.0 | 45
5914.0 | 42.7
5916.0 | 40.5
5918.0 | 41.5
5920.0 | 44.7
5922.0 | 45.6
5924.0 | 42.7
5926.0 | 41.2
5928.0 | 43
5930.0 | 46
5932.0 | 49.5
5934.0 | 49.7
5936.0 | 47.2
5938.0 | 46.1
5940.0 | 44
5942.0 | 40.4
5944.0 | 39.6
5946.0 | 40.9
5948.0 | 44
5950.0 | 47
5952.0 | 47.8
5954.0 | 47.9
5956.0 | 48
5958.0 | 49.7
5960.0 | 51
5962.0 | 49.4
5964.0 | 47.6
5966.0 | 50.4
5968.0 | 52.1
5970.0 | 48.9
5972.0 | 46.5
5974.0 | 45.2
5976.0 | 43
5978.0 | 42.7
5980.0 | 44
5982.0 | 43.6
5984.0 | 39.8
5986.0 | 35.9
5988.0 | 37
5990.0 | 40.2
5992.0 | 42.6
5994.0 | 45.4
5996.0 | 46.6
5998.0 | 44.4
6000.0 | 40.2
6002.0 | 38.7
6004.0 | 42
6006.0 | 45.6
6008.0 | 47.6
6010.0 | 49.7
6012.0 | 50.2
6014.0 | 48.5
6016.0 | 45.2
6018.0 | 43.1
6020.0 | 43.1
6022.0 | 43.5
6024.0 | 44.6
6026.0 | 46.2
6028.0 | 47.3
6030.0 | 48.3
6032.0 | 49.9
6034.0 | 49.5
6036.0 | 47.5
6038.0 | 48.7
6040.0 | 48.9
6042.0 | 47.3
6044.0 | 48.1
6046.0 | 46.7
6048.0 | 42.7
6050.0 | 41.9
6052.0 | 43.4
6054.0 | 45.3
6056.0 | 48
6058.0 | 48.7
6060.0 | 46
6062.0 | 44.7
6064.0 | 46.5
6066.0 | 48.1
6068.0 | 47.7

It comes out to 4.1 angstrom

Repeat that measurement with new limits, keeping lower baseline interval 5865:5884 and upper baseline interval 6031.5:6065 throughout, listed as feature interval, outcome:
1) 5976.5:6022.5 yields 3.5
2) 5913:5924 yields 1.1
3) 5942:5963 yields 0.5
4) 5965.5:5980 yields 0.2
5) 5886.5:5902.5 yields 2.6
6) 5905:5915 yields 0.8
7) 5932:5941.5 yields 0.2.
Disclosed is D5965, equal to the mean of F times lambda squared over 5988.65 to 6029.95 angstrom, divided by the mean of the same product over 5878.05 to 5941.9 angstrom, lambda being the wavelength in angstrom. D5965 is 1.06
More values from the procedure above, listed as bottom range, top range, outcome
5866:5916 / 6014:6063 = 1.09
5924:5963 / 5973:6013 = 0.96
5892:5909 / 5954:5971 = 1.22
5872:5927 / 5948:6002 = 1.06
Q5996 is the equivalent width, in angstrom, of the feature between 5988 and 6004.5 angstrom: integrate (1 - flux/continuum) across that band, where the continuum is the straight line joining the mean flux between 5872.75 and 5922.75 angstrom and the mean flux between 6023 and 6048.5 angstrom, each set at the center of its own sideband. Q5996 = 1.49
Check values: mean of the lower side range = 43.8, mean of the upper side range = 47.5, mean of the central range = 42.2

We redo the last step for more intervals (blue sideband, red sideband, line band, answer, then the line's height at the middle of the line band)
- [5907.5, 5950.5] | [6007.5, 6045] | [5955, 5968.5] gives -1.3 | 45.1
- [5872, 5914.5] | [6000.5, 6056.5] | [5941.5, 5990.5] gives 0.1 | 45.1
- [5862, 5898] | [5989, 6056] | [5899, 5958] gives 1.0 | 45.3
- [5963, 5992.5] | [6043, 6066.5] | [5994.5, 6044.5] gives -1.3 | 45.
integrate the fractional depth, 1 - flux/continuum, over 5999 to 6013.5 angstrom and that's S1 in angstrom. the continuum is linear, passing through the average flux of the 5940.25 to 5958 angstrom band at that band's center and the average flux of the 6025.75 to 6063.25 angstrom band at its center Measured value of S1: 0.3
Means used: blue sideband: 44.7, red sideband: 46.8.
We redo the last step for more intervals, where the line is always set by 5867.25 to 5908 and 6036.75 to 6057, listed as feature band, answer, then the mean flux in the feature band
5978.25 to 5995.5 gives 1.6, 41.3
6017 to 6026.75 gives 0.4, 44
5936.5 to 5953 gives 0.5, 43.8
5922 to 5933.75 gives 0.0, 44.9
